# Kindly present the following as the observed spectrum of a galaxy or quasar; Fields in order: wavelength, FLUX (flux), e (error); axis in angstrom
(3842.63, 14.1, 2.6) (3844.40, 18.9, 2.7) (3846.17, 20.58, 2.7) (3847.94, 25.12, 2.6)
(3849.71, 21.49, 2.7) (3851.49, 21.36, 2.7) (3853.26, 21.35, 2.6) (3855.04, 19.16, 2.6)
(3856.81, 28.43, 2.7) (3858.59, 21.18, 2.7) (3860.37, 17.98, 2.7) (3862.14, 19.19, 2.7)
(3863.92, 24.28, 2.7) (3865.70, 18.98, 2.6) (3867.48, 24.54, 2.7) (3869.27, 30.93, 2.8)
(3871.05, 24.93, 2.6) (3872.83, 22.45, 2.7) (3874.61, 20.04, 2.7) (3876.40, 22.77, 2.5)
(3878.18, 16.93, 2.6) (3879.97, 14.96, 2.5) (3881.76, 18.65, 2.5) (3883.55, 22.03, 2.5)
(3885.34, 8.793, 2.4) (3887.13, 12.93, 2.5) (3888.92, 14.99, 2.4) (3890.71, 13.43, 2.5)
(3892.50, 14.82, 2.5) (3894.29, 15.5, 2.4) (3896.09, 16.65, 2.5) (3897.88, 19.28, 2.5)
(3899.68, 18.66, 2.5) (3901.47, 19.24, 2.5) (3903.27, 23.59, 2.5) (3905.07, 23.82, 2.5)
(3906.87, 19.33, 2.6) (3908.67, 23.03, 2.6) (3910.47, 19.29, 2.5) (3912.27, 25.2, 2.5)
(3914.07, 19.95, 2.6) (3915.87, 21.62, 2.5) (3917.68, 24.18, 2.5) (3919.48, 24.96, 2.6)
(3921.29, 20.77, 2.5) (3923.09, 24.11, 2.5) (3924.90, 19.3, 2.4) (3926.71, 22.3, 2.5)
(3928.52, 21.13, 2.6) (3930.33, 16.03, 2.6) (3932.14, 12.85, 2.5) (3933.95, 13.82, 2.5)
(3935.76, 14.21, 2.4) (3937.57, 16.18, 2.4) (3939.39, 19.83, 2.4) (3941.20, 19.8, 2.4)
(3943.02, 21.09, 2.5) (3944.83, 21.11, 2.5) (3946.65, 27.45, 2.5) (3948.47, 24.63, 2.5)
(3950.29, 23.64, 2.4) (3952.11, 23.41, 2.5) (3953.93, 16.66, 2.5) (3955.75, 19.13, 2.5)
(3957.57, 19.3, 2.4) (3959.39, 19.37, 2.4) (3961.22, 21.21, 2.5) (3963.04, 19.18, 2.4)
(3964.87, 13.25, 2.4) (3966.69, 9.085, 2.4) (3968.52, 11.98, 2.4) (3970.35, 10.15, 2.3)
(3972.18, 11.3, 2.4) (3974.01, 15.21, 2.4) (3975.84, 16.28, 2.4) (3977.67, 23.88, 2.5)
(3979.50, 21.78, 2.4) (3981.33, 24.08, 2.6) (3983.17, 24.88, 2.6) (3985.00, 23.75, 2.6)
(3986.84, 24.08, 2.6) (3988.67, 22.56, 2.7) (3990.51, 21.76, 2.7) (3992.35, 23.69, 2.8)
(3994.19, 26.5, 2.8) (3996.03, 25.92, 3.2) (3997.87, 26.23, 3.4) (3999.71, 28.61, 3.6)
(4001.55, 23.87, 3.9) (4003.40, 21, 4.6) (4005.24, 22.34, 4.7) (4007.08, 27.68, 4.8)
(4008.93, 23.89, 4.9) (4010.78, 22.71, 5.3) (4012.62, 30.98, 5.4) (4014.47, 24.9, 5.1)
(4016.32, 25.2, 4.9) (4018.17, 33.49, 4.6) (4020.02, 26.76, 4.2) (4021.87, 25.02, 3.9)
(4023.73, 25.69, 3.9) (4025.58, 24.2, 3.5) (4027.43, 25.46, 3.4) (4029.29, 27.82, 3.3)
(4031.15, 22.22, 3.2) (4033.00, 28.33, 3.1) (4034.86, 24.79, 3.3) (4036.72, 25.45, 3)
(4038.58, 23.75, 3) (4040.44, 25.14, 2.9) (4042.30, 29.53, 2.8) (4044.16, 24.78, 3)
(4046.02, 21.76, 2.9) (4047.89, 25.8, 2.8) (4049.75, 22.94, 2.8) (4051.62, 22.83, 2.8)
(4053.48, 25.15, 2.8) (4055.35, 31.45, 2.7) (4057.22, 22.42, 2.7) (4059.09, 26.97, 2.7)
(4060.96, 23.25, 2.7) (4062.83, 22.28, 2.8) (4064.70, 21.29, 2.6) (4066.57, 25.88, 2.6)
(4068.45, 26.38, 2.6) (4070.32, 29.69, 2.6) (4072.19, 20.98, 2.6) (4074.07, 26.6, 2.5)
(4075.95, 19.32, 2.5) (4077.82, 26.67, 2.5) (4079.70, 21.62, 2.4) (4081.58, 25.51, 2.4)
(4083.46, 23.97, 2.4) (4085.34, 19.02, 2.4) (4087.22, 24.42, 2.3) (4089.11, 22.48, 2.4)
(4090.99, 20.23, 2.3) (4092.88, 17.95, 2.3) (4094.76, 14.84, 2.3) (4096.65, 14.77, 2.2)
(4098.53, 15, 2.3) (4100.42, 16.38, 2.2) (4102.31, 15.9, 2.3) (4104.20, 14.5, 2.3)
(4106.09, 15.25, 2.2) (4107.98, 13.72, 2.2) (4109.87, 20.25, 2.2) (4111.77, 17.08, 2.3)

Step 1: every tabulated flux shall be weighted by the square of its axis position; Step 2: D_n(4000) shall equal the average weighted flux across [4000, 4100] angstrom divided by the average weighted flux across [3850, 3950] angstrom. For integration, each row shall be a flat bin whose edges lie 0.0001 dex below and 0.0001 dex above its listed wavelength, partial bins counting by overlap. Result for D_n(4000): 1.29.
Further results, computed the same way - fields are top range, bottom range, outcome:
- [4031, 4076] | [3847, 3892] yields 1.35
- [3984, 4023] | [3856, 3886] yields 1.28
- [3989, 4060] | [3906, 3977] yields 1.40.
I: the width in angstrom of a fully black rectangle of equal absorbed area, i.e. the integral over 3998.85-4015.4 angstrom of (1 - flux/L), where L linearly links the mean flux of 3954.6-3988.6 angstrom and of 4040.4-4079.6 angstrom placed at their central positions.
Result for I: -3.3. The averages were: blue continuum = 18.3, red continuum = 24.7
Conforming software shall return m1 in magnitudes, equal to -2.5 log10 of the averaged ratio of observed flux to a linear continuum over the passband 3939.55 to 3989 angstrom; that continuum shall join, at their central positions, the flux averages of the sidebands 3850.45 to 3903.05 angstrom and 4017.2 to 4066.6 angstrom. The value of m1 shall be 0.16 mag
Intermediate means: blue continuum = 19.5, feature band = 19.5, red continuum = 25.3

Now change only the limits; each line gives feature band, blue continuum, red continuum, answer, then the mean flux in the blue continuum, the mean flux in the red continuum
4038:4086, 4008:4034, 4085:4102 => -0.134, 26.2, 18.2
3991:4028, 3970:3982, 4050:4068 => -0.245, 17.8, 24.6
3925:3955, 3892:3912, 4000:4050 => 0.098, 19.7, 25.5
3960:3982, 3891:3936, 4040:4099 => 0.270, 19.7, 23.2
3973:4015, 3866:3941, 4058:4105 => -0.160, 19.5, 21.4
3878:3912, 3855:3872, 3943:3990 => 0.228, 23.2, 19.5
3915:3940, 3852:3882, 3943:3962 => 0.118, 21.6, 21.6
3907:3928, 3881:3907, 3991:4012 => -0.165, 17.4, 24.8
